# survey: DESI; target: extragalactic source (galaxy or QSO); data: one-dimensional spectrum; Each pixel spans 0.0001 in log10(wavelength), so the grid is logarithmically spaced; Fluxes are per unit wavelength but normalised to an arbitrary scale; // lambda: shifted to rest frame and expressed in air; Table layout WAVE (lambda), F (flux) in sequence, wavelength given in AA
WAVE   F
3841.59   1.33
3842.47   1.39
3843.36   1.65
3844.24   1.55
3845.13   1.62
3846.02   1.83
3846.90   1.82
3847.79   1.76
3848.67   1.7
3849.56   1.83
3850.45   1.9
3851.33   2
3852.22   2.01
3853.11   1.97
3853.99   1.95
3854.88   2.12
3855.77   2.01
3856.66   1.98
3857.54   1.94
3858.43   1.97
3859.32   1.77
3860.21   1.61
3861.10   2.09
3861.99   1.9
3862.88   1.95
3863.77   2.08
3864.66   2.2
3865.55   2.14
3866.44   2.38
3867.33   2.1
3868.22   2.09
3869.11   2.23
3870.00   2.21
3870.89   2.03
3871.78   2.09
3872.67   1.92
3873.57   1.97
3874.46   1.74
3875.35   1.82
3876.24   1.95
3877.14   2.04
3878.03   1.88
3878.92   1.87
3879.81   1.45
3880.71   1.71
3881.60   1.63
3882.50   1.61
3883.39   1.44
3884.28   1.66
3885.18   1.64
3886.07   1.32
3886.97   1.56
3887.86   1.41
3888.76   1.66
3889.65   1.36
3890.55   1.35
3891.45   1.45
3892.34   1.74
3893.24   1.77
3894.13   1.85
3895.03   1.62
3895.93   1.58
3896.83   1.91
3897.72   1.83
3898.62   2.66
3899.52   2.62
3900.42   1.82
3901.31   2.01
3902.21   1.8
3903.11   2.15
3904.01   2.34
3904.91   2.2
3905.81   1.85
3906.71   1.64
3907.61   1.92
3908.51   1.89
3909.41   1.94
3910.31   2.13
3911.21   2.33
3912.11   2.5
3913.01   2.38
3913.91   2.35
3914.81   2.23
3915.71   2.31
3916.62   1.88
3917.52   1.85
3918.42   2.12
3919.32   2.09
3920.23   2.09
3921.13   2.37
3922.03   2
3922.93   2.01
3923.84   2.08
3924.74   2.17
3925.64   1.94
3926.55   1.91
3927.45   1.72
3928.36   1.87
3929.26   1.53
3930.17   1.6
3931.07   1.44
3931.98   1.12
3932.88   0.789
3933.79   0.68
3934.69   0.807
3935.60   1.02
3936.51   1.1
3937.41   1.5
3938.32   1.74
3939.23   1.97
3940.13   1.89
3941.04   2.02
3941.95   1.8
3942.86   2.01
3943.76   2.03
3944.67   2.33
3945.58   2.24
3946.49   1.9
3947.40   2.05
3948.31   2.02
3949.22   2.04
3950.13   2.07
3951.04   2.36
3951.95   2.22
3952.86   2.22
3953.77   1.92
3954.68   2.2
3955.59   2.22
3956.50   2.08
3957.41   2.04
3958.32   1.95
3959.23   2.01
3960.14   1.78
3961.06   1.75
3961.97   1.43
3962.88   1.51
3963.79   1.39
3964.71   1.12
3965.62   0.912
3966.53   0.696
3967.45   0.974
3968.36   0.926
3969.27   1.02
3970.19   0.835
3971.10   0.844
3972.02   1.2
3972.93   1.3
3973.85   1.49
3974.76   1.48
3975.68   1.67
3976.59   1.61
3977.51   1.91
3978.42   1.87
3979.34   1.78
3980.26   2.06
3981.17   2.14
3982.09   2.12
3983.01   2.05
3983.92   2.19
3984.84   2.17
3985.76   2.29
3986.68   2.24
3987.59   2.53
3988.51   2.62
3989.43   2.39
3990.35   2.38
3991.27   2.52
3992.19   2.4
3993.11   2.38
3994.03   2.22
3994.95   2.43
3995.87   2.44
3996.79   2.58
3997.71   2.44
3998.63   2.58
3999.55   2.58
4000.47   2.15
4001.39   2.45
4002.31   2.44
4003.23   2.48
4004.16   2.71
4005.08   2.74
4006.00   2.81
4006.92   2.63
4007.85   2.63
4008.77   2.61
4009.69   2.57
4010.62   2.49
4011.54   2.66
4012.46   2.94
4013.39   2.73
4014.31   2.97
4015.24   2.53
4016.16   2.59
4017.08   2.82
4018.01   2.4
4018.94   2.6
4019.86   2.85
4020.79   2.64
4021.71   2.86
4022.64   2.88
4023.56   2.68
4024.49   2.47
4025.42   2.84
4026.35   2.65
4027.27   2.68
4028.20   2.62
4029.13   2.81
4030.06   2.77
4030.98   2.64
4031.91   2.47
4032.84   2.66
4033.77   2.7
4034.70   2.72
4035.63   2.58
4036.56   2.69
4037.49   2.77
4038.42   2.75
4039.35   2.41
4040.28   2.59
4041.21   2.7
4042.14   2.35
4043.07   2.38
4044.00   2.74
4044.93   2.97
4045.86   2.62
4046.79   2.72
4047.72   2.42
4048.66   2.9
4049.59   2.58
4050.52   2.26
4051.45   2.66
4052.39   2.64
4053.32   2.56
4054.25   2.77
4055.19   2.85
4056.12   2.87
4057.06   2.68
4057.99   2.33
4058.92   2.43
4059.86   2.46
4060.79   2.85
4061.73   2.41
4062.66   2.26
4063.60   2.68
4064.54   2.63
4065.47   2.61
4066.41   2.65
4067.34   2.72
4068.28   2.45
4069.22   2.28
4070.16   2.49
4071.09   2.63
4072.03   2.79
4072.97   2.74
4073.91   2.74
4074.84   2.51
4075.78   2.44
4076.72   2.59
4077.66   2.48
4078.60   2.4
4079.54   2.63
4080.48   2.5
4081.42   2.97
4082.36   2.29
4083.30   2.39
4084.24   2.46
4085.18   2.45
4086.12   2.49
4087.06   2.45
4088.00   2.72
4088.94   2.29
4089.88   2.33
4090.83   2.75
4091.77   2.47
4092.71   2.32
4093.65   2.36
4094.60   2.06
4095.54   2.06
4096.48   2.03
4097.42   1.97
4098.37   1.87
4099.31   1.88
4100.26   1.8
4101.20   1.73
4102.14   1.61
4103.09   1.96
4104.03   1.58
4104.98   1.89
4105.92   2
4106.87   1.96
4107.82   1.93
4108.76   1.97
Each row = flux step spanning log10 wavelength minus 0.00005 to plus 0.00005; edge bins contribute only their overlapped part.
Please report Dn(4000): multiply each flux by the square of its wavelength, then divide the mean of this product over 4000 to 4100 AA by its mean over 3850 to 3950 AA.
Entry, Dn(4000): 1.47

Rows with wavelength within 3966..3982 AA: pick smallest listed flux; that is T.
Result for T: 0.696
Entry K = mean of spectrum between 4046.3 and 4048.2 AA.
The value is 2.57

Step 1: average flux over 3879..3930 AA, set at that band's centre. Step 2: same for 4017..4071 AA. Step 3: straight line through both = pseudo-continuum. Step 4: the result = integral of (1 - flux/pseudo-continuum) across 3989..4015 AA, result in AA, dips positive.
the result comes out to -1.5 AA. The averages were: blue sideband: 1.9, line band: 2.55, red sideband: 2.63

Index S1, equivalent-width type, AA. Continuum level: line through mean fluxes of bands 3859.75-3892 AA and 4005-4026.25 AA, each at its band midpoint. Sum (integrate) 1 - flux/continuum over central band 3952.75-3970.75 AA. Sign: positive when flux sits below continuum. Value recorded 6.24 AA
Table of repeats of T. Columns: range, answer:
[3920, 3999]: 0.68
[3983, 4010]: 2.05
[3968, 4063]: 0.835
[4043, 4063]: 2.26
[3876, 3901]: 1.32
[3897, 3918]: 1.64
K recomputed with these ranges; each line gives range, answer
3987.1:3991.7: 2.49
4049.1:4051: 2.44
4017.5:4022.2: 2.67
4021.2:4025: 2.72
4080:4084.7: 2.52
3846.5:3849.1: 1.76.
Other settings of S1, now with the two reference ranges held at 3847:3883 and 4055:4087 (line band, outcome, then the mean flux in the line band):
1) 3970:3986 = 3.87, 1.73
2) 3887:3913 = 1.76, 1.91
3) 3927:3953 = 5.35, 1.72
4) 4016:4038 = -2.34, 2.68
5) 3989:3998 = -0.36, 2.42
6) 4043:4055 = -0.74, 2.65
